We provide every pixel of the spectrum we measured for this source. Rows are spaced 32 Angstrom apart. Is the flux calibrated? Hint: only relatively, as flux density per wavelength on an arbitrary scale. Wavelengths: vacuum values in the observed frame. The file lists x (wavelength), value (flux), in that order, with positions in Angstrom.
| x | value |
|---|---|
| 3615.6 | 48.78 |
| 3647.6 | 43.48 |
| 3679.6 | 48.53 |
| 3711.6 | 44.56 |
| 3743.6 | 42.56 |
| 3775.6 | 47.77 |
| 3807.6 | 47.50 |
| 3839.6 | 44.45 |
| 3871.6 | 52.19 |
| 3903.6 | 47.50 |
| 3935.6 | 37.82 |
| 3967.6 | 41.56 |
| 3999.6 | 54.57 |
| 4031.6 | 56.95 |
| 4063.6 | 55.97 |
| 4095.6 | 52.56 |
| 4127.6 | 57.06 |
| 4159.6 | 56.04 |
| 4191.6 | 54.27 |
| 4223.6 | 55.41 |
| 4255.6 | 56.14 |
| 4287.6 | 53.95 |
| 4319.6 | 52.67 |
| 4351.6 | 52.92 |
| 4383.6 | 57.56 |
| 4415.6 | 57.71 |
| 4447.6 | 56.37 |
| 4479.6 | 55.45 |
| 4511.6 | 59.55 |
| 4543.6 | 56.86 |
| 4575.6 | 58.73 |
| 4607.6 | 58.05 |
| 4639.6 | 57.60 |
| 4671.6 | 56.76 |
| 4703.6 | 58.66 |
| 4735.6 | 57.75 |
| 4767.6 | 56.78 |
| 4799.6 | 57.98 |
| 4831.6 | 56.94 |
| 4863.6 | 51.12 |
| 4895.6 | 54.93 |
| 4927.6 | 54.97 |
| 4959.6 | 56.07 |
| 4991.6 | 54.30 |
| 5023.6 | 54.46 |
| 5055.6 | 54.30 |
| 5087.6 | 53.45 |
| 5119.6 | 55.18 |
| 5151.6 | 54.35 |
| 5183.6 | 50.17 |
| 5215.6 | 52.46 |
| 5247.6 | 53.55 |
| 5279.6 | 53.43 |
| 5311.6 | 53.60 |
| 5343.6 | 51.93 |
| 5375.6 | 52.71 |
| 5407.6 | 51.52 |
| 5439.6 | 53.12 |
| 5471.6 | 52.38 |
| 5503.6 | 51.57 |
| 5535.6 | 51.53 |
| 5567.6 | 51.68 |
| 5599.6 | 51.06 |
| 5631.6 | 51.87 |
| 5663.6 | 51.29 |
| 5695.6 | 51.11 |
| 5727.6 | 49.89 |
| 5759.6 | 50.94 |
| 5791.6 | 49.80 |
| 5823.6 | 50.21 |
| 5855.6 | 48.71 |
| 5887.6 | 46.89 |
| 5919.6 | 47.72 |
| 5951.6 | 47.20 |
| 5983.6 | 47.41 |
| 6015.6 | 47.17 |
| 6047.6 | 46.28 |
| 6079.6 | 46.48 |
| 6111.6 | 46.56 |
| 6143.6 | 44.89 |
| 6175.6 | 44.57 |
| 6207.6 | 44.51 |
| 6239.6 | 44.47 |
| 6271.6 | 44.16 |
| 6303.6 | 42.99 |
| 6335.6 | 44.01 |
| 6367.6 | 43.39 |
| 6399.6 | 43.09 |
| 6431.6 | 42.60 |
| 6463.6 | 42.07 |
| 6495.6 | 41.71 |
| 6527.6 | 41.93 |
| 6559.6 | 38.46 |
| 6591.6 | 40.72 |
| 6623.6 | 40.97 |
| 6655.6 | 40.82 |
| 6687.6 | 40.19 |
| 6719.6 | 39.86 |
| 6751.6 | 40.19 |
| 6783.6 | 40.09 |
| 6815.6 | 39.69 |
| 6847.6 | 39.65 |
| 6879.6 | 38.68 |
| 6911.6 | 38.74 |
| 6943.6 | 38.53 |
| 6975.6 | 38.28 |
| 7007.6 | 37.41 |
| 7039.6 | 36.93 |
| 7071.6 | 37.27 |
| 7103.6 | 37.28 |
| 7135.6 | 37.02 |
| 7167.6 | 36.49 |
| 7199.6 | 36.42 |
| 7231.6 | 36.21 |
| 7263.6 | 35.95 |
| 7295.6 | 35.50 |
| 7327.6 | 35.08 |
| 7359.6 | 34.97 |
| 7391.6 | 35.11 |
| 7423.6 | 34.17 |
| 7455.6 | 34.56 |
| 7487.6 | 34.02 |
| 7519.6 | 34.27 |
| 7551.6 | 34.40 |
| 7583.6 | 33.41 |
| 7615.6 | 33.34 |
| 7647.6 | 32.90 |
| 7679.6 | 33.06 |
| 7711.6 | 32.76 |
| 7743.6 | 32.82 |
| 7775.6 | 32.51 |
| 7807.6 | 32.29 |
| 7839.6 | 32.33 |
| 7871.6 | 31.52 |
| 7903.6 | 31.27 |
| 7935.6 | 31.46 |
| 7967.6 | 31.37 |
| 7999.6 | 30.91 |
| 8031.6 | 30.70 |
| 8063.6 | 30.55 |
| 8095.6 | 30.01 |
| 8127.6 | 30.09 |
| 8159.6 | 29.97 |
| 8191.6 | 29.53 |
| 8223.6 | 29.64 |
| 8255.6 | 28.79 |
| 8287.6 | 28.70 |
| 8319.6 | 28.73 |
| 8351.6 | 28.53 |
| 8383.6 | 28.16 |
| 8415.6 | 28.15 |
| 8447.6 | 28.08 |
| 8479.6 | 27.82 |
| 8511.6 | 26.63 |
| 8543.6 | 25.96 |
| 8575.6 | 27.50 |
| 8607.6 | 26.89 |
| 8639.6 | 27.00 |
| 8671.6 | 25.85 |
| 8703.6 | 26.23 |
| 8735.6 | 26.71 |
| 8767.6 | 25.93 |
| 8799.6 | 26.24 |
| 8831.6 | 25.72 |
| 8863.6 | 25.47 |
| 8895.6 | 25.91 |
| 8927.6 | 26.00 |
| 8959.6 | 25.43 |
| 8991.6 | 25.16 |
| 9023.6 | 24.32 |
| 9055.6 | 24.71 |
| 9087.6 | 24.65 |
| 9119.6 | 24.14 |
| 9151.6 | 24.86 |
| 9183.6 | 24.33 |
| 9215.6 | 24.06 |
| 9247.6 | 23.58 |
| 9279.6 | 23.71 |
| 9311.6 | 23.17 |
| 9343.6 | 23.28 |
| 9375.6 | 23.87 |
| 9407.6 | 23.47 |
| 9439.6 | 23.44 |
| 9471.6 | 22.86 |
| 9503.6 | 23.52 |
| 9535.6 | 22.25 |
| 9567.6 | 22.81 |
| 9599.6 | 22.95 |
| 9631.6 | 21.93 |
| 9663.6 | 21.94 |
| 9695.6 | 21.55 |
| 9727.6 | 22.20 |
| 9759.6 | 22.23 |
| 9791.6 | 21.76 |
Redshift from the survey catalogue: 0.001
